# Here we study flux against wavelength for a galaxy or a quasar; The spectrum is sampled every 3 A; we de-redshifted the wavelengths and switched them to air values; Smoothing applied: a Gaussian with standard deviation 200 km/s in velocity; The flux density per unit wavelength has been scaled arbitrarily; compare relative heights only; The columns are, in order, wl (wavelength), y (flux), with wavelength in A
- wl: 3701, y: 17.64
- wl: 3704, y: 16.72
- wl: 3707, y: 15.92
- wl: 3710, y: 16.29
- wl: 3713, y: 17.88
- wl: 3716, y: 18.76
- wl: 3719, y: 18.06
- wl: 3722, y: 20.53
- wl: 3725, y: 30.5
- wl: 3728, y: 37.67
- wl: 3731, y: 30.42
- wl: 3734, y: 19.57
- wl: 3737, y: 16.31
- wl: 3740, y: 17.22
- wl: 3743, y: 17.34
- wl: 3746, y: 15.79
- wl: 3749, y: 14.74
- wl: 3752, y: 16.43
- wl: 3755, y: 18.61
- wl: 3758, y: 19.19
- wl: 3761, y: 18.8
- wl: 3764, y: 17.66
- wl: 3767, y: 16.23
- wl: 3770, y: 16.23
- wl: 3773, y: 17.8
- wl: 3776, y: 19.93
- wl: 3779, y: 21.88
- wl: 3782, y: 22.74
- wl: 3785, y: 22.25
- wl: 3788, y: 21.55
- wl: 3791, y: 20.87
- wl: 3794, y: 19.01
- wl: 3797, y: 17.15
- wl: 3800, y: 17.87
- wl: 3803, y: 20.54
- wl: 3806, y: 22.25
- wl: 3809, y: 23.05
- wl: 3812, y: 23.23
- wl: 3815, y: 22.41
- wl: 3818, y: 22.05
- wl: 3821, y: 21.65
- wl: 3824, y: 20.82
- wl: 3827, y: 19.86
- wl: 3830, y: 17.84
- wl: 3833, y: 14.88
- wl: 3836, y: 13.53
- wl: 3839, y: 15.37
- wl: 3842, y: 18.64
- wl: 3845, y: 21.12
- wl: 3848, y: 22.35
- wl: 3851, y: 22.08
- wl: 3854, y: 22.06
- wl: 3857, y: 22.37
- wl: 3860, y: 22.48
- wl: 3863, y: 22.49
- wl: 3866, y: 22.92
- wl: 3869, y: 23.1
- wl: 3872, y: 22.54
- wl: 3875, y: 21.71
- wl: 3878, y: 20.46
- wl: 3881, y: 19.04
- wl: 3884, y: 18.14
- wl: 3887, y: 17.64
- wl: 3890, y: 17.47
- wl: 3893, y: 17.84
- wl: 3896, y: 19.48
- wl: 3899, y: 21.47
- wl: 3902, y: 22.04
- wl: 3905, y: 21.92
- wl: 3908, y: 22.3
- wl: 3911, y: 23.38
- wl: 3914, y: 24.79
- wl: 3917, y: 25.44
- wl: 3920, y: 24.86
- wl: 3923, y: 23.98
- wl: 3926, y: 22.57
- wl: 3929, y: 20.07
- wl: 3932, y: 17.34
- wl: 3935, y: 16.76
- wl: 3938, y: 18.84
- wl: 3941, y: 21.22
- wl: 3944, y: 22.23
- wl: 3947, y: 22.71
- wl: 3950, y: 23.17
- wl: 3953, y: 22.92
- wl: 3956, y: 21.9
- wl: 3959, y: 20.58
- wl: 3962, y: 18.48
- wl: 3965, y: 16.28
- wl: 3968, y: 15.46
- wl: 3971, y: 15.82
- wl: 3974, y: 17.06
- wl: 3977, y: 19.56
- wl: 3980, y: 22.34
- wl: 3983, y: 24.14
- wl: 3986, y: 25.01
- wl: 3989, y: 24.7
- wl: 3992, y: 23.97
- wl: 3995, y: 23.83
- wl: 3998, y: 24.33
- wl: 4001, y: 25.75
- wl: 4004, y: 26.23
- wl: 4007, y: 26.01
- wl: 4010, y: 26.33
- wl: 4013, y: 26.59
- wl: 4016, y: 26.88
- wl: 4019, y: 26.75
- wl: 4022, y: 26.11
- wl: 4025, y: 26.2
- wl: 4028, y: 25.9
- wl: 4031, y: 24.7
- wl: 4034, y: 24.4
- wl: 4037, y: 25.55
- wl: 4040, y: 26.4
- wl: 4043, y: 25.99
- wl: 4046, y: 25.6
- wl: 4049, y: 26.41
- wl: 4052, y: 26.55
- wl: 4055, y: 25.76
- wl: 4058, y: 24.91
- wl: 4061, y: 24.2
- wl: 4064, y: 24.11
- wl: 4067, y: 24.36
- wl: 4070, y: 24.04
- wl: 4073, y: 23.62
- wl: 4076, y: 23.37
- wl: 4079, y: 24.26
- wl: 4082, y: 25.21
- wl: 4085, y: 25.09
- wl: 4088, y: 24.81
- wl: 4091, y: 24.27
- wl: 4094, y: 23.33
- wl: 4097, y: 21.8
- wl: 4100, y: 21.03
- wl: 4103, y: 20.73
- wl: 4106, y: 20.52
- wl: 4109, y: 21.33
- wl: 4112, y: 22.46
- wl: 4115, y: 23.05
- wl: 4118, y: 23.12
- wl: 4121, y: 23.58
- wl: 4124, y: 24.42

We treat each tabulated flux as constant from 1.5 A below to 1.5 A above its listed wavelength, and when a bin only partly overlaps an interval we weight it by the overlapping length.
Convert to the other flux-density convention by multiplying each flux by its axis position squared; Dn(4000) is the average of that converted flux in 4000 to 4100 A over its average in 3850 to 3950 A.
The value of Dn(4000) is 1.27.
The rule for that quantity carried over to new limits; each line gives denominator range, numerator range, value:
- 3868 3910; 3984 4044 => 1.34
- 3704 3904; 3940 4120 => 1.31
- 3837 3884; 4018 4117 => 1.28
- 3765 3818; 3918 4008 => 1.16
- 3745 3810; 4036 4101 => 1.49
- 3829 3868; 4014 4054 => 1.43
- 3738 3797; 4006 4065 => 1.59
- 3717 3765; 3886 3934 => 1.14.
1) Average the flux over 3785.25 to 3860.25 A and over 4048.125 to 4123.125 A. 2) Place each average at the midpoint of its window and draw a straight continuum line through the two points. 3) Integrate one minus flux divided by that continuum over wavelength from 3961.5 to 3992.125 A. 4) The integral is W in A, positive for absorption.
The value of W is 2.9 A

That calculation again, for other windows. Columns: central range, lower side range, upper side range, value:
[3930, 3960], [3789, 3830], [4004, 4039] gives 4.15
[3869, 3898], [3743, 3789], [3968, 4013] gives 1.83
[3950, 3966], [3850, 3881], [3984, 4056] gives 2.48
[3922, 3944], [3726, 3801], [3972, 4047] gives 2.88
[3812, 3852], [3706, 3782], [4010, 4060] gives 3.73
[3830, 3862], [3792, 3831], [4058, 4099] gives 2.48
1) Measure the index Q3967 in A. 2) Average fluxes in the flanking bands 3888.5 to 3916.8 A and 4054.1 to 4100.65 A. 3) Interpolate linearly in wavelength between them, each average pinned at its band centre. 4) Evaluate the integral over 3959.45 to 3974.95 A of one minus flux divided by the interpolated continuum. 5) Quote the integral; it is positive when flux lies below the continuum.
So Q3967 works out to 3.8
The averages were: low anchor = 21.4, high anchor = 24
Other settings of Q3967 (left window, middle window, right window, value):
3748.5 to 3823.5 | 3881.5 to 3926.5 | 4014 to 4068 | 2.1 A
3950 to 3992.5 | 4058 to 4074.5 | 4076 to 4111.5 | -1.3 A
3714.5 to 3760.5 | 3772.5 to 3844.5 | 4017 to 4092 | 5.8 A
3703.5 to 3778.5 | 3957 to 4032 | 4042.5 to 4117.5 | -1.2 A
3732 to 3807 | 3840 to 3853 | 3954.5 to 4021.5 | -0.5 A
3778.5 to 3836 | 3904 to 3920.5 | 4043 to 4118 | -1.6 A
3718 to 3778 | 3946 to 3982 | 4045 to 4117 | 4.4 A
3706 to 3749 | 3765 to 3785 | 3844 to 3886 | 1.6 A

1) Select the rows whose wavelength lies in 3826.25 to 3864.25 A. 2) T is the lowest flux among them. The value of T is 13.53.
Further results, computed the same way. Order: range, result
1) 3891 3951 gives 16.76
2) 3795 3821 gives 17.15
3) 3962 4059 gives 15.46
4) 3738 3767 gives 14.74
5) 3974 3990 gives 17.06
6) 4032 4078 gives 23.37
